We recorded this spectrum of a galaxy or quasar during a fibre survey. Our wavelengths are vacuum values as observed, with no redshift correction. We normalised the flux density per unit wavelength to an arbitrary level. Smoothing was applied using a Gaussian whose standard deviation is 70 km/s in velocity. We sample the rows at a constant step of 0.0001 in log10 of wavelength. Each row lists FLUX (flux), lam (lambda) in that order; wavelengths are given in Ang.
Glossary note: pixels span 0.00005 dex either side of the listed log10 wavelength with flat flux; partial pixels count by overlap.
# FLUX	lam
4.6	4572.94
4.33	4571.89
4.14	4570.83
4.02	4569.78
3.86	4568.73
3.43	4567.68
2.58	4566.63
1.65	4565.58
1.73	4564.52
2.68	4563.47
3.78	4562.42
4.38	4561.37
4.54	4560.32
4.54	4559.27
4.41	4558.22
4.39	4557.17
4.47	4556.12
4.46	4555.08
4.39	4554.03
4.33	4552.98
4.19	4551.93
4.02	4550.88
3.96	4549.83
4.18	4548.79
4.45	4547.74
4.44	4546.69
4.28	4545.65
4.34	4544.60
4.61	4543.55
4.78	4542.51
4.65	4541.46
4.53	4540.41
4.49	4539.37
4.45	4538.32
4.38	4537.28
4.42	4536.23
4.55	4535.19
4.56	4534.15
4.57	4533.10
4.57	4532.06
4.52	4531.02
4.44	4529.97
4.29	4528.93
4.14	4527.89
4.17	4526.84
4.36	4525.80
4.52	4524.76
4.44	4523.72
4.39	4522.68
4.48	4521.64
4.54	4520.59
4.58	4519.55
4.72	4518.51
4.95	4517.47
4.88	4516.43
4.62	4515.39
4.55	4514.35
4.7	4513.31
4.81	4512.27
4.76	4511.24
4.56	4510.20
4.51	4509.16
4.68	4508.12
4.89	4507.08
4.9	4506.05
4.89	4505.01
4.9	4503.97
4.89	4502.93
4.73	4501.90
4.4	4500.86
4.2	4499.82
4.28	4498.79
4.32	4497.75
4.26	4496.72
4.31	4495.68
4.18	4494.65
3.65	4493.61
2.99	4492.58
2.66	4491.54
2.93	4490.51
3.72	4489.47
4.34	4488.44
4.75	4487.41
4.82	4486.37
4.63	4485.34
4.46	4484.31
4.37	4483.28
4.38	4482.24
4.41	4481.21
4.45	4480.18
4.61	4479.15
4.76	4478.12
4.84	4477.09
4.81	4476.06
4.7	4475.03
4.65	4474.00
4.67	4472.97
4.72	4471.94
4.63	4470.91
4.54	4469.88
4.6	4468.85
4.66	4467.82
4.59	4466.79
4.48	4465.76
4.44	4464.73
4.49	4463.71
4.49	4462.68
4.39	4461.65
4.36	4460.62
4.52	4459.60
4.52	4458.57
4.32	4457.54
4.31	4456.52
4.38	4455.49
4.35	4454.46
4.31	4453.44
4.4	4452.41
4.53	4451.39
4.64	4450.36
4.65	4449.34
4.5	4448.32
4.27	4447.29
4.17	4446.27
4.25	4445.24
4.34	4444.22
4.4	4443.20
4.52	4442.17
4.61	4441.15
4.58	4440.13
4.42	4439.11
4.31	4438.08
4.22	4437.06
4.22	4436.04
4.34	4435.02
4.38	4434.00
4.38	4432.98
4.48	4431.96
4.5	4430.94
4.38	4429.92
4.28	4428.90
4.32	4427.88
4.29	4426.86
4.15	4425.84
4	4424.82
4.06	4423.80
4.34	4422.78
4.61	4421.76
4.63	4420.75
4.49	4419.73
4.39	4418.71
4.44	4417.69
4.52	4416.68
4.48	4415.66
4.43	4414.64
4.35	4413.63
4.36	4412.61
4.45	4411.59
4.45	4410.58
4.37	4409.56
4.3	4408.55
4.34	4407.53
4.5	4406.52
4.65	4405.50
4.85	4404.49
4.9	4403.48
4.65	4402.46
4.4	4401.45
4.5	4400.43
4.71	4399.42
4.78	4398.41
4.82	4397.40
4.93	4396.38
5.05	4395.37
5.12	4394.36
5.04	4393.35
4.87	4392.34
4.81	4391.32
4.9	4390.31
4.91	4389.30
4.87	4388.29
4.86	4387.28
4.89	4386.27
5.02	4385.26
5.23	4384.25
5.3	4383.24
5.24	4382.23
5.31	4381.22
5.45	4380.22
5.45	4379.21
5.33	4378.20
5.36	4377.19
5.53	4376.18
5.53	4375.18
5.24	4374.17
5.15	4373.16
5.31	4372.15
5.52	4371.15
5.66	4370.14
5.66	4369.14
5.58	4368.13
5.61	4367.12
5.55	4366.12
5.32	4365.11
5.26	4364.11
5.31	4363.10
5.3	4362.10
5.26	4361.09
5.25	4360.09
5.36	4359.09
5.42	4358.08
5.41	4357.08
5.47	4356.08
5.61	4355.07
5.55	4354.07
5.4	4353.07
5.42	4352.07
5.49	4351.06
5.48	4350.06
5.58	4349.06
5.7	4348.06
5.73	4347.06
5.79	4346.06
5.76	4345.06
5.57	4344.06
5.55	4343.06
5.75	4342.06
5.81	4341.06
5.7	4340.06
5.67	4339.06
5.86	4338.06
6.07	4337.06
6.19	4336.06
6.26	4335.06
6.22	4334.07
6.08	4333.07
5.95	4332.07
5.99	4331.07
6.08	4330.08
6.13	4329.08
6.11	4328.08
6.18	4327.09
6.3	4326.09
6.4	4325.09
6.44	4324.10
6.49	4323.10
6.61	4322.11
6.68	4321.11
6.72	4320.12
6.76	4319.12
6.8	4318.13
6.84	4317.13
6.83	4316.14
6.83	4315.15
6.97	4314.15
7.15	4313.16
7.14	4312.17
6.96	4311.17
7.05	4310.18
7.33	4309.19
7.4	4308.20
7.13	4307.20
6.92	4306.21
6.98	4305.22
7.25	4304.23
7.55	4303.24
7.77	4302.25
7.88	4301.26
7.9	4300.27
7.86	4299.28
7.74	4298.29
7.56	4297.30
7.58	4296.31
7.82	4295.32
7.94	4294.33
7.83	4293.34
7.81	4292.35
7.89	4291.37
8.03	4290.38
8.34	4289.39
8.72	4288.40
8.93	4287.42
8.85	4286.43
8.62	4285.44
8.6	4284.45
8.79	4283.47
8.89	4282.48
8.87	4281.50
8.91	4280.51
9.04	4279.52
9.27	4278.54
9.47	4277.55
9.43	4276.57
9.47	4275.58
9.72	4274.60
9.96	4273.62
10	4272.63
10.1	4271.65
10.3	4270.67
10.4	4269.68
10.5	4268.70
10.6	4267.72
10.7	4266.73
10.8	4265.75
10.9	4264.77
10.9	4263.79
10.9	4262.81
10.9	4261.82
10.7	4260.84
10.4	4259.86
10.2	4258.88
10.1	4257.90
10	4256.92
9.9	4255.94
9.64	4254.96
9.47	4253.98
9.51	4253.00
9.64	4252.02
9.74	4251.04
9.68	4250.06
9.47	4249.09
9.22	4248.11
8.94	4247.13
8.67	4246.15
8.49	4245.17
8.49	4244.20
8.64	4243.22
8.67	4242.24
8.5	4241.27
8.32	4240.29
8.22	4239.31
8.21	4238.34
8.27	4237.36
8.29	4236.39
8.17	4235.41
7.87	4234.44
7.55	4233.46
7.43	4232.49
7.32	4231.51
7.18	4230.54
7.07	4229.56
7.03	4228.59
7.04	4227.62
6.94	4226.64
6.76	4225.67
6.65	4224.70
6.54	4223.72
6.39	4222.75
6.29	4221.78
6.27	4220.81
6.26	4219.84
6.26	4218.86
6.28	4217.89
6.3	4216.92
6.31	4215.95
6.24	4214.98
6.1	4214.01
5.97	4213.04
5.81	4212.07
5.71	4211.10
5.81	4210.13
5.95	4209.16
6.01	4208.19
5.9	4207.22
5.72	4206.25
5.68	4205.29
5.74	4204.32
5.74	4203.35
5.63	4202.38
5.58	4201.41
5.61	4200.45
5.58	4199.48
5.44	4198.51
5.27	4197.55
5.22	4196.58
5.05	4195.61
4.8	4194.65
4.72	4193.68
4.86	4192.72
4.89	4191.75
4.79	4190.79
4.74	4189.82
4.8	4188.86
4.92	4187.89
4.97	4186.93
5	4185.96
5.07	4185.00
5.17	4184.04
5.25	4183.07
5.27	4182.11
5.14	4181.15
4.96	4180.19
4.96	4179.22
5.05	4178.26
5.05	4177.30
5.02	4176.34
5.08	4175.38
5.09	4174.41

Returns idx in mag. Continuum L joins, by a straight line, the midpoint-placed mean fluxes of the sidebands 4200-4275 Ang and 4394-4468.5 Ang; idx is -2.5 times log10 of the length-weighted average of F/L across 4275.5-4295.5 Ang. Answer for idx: -0.197 mag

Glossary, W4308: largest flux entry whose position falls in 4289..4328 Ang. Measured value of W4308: 8.34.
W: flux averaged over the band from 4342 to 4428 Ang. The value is 5.03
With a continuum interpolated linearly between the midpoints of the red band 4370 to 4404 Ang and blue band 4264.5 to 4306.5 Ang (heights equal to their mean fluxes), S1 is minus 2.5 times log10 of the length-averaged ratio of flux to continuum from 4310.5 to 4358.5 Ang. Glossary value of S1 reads 0.15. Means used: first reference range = 8.8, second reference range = 5.07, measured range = 6.11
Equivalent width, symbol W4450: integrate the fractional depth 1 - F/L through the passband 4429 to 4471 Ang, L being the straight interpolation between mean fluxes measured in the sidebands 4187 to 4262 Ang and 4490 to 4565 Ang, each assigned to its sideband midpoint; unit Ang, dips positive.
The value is 5.2 Ang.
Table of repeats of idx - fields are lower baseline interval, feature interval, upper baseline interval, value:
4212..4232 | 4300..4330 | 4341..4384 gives -0.182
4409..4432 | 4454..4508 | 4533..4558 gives -0.005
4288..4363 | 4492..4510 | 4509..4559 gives 0.092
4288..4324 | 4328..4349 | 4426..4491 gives 0.144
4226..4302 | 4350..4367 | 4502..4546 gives 0.333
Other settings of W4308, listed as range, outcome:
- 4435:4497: 4.84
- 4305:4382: 7.4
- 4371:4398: 5.53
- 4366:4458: 5.66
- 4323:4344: 6.49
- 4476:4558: 4.95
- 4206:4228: 7.04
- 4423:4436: 4.5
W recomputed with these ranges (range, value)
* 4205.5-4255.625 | 7.48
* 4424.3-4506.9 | 4.4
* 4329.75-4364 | 5.67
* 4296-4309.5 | 7.49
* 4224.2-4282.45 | 9.11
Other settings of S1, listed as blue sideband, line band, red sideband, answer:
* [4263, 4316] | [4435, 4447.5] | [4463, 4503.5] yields 0.206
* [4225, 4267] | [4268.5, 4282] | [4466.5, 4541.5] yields -0.147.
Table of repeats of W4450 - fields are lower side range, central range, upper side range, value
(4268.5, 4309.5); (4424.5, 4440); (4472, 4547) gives 4.1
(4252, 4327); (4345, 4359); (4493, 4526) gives 3.5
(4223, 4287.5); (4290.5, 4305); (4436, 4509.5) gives 0.7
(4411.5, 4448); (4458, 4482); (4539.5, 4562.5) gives -1.1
